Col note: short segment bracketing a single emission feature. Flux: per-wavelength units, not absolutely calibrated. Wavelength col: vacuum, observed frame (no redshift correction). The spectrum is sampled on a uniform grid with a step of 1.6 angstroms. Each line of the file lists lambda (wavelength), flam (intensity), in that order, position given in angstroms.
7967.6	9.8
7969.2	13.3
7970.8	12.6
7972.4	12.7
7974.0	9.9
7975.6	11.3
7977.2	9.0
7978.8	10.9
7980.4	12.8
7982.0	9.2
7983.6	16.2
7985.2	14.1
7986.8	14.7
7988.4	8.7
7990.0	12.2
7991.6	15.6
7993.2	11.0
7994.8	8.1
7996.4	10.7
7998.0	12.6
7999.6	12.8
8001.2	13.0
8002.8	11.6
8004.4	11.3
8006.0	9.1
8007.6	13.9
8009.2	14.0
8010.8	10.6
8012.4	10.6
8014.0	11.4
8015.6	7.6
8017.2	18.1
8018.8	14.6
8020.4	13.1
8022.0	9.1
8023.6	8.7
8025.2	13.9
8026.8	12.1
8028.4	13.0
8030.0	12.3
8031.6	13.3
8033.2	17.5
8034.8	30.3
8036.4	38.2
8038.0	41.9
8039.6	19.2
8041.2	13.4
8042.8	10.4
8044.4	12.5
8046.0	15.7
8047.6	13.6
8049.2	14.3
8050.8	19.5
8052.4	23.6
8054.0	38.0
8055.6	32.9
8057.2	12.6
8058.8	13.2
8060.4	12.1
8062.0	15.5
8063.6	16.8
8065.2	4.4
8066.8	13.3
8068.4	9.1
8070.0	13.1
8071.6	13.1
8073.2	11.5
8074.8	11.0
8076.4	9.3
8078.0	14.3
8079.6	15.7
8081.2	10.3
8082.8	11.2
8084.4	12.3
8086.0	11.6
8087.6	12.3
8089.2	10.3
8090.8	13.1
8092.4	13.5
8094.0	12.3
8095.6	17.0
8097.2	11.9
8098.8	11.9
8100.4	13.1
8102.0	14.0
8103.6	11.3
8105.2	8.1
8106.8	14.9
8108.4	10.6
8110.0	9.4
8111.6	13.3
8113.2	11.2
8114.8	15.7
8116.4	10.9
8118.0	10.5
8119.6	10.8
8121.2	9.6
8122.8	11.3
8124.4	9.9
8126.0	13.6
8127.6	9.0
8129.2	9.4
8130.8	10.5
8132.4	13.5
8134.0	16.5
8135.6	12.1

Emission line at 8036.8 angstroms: [S II]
